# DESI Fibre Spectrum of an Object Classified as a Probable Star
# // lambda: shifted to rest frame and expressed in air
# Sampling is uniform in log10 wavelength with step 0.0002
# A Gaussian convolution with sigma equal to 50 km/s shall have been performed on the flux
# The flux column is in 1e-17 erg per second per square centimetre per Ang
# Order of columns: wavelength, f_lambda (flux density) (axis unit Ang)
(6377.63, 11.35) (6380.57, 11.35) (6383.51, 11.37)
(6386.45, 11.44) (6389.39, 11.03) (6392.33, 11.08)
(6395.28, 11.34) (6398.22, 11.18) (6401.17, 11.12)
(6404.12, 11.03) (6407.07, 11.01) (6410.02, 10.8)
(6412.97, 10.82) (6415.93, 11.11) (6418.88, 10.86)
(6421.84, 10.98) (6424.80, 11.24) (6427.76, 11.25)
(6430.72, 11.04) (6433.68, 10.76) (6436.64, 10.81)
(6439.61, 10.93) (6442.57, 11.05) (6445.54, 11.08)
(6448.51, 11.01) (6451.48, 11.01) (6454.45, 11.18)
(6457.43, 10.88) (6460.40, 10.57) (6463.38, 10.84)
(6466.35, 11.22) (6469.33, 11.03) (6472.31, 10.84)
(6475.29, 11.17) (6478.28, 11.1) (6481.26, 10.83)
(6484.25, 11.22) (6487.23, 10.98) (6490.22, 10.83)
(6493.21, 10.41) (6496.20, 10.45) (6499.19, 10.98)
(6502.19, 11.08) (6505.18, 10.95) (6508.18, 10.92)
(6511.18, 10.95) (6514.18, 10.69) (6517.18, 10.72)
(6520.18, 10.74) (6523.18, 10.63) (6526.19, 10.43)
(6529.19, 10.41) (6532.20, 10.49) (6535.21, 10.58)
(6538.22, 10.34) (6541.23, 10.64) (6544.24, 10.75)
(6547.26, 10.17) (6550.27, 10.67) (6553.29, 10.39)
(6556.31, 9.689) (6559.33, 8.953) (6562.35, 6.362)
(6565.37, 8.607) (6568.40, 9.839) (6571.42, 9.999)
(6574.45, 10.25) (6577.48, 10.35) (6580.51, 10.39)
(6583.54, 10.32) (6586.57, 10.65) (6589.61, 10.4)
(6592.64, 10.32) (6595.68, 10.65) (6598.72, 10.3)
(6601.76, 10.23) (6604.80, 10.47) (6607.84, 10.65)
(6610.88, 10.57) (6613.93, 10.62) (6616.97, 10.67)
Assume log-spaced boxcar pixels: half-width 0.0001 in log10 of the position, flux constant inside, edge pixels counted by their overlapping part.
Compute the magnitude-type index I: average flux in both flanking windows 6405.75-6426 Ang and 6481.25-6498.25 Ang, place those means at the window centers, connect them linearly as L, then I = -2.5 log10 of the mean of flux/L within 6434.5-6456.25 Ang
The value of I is -0.010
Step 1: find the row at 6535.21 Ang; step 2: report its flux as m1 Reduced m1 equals 10.58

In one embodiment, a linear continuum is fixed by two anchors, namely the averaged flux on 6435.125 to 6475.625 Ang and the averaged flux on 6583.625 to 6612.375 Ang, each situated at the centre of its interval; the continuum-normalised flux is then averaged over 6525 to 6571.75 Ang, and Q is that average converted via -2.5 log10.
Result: 0.080 mag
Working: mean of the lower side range 11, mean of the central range 9.89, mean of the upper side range 10.5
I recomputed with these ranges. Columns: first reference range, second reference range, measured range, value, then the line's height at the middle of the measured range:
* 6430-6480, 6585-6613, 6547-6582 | 0.105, 10.6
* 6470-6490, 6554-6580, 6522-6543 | -0.054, 10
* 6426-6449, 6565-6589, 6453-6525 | -0.021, 10.7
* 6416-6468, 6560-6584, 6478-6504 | -0.047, 10.4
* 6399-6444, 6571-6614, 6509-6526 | -0.006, 10.7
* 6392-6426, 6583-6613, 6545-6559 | 0.048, 10.6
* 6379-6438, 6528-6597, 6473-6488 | -0.045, 10.6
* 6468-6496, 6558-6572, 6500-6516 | -0.072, 10.2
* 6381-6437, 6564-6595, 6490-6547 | -0.020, 10.5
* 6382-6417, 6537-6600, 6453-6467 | -0.021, 10.7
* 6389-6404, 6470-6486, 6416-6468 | 0.009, 11.1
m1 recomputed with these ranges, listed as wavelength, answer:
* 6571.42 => 9.999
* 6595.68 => 10.65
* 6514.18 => 10.69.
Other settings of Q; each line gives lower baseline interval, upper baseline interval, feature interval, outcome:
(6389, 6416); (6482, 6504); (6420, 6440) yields 0.00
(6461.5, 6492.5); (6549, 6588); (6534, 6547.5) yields -0.04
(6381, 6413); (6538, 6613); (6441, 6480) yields -0.02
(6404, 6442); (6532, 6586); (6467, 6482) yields -0.04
